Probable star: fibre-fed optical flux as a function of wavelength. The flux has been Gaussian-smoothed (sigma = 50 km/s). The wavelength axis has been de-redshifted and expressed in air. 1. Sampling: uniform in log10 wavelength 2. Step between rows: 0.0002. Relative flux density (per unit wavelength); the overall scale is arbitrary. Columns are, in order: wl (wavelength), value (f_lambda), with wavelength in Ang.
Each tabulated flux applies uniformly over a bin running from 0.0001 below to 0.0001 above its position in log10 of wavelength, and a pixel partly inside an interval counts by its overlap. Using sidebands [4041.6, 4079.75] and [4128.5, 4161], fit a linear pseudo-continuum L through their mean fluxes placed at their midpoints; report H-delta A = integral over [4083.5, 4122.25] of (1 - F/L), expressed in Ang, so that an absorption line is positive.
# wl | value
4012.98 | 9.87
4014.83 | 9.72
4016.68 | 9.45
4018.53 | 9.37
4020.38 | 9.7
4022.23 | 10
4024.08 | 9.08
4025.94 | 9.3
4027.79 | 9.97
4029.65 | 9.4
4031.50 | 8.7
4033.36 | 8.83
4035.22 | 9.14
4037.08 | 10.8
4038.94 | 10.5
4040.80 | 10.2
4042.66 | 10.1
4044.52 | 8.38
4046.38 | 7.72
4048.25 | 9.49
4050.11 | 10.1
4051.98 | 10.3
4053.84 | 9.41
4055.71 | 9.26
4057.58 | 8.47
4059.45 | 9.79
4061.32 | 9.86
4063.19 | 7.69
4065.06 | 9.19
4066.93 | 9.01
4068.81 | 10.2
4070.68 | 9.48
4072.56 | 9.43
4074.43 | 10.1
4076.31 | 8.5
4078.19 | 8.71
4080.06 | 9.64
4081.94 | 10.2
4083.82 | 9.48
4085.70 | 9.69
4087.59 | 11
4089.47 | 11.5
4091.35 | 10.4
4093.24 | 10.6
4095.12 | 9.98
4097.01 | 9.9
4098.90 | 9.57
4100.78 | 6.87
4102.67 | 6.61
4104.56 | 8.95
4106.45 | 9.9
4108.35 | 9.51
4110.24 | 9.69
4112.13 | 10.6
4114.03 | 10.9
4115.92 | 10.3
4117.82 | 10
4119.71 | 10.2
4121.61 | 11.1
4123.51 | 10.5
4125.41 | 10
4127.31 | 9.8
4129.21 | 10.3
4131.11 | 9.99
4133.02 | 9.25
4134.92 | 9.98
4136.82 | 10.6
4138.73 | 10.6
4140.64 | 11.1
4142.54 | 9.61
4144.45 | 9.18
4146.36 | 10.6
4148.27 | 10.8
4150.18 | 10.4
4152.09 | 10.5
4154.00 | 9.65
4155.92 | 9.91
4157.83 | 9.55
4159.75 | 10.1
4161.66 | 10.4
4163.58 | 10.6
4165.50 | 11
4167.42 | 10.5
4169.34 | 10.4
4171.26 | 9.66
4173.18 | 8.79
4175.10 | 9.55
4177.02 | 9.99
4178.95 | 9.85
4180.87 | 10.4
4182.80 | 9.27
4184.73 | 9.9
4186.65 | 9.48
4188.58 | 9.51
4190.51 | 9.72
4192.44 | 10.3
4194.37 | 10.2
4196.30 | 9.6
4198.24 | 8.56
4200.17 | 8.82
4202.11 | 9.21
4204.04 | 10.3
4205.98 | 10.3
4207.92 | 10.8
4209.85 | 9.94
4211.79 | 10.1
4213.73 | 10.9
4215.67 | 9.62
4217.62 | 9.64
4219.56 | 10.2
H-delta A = -0.6 Ang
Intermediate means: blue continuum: 9.27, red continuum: 10.1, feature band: 9.84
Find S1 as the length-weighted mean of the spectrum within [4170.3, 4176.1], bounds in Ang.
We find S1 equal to 9.35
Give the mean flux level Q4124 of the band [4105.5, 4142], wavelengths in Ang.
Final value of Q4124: 10.2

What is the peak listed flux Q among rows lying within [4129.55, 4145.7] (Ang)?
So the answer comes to 11.1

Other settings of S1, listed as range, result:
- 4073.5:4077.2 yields 9.3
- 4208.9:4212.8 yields 10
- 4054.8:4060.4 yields 9.17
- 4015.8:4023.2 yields 9.64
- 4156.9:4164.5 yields 10.2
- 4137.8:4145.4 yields 10.1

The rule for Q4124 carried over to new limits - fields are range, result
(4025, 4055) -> 9.52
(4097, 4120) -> 9.43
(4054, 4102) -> 9.52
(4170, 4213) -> 9.75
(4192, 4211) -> 9.79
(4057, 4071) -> 9.22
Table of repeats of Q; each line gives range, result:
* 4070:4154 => 11.5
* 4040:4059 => 10.3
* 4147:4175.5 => 11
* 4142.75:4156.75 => 10.8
